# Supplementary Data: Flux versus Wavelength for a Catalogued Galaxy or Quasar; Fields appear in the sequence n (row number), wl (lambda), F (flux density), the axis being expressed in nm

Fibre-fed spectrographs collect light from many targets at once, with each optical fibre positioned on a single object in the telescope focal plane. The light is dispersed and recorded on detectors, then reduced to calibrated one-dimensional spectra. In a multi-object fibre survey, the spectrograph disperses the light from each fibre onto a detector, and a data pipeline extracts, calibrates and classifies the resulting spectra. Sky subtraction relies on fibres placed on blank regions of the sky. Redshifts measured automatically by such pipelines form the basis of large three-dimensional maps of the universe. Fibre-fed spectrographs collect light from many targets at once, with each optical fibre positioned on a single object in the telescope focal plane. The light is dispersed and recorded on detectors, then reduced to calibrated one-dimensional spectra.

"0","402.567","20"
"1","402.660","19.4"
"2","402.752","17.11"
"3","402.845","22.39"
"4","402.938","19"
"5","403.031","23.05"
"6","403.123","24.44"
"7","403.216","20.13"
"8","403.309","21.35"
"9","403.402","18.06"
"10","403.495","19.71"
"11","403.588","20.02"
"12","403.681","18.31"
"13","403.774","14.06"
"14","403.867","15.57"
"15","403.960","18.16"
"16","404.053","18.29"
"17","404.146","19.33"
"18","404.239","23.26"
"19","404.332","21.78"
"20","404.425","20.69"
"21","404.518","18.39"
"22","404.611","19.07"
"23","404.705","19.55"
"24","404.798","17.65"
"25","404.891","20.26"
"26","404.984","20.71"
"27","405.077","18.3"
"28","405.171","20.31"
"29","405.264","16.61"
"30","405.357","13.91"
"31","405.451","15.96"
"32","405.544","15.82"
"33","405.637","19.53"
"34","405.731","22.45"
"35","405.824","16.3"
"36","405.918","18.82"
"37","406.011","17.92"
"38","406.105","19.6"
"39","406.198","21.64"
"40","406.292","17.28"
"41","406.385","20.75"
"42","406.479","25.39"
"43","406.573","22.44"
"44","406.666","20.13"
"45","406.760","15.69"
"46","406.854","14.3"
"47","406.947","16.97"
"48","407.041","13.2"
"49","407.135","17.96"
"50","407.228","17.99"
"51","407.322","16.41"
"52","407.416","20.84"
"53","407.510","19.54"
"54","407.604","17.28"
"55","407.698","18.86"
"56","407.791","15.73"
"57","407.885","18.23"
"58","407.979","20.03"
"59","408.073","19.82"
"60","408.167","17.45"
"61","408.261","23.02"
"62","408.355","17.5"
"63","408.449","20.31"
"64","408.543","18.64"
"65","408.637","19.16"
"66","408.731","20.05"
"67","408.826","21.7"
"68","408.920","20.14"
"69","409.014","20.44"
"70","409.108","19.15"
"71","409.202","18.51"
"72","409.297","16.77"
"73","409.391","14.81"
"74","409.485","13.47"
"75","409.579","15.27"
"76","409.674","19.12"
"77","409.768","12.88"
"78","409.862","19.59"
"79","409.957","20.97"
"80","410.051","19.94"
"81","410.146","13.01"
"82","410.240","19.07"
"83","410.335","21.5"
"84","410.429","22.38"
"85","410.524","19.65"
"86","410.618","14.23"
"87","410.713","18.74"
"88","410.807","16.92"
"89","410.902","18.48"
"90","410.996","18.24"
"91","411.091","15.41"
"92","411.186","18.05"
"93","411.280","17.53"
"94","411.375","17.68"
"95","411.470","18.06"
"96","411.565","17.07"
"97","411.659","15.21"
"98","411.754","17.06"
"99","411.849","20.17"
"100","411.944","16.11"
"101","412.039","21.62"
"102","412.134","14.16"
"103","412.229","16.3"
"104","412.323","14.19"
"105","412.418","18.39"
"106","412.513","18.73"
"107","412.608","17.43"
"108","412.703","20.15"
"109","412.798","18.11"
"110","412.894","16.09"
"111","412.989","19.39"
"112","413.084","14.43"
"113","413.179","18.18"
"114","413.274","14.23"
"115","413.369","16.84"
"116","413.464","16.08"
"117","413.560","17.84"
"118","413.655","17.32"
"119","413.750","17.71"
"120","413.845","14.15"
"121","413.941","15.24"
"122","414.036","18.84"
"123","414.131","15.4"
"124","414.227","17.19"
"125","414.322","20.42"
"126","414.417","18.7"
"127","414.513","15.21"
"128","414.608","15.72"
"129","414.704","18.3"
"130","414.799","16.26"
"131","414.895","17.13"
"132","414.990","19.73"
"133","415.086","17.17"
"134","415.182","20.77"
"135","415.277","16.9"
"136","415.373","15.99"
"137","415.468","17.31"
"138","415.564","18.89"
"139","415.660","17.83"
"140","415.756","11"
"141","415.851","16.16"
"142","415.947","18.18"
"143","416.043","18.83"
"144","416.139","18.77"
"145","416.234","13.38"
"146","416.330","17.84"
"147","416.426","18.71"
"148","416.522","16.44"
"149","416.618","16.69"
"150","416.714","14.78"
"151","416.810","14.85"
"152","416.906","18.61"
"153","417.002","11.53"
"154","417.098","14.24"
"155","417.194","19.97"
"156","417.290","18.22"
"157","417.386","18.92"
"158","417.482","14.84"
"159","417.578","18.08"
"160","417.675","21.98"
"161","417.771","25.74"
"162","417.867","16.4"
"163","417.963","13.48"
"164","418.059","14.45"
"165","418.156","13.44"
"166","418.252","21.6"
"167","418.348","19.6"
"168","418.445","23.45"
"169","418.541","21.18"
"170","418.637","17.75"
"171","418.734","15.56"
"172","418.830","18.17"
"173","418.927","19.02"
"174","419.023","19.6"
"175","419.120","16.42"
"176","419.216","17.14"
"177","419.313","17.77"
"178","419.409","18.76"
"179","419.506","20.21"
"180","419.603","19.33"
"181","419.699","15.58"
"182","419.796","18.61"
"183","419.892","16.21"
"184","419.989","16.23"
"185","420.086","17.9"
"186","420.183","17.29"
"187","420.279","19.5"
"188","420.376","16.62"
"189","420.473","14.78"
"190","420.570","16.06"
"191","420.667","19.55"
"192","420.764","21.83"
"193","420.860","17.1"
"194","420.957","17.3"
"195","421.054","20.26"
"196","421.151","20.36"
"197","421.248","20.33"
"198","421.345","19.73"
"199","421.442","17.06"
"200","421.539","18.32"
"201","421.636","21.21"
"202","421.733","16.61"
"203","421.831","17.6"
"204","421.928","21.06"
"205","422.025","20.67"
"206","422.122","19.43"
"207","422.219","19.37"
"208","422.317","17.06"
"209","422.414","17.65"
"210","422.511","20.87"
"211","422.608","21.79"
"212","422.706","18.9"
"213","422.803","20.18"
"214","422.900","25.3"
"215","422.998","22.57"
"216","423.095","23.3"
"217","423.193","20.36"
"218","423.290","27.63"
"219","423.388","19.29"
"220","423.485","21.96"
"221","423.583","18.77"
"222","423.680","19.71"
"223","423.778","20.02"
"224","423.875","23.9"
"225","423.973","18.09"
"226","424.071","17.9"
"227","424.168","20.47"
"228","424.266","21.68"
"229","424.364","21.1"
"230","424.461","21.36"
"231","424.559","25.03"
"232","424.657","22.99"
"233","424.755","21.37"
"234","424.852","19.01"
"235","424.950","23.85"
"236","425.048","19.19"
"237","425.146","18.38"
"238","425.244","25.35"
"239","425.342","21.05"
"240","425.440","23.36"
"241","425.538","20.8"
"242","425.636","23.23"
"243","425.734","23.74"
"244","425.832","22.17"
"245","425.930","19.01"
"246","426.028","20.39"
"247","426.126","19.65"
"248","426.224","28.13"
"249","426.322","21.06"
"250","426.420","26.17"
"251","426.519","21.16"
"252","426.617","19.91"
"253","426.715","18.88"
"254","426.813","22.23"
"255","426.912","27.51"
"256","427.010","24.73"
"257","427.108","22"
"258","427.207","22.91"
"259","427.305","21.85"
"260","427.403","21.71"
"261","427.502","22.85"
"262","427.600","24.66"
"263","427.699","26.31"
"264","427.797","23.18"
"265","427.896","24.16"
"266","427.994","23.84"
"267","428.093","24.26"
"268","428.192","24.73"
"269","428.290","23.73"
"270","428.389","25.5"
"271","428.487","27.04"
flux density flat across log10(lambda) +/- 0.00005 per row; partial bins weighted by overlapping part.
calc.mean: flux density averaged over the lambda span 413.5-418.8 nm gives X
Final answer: 17.4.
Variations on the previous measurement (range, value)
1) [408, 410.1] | 18.6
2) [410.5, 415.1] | 17.2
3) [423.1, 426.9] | 21.6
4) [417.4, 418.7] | 18.6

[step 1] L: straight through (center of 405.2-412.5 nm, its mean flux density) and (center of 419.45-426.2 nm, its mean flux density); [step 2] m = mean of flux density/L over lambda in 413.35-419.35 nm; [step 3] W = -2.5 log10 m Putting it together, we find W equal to 0.11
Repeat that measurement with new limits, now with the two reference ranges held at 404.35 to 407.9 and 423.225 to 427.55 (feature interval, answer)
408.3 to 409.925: 0.05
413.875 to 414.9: 0.17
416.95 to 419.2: 0.15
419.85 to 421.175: 0.17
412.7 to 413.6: 0.16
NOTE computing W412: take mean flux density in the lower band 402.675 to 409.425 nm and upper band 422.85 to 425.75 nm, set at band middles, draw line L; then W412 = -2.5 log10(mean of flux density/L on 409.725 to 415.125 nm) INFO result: 0.142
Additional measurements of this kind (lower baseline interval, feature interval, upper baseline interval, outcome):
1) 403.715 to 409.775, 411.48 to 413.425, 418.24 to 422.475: 0.08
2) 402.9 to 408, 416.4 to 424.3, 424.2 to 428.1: 0.15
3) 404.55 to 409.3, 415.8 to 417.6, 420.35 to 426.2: 0.18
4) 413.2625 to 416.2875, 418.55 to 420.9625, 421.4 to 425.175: 0.07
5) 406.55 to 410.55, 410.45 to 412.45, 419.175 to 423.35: 0.07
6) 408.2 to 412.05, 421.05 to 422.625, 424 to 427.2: 0.09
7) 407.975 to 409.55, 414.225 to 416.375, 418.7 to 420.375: 0.06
